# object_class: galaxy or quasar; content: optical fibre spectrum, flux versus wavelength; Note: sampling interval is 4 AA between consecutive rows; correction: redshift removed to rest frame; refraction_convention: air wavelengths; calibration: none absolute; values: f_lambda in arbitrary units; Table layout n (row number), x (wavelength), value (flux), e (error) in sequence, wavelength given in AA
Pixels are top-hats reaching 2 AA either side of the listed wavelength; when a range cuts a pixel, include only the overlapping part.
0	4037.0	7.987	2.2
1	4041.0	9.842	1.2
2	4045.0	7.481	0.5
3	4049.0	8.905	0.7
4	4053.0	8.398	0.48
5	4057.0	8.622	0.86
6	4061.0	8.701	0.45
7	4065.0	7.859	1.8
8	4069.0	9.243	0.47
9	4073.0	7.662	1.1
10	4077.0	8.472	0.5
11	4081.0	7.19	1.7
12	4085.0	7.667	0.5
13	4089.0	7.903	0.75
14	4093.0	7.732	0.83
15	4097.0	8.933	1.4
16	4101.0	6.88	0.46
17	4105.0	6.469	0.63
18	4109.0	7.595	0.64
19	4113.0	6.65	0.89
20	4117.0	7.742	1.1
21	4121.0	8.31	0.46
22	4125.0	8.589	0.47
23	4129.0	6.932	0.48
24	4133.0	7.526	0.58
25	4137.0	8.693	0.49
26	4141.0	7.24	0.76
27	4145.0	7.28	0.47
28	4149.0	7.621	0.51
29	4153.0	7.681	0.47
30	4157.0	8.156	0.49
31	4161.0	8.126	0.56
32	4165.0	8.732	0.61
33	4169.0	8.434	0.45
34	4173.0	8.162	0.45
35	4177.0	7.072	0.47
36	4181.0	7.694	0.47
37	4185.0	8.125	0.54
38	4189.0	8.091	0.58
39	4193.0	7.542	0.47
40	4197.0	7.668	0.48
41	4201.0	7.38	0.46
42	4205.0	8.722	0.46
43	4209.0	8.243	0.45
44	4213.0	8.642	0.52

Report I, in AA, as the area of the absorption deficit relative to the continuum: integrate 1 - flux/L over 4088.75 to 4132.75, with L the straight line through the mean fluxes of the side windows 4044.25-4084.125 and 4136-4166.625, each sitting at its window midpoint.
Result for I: 2.6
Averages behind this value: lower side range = 8.26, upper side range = 7.91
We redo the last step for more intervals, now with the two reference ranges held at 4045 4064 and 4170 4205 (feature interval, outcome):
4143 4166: 0.19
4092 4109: 1.55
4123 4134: 0.55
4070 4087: 1.08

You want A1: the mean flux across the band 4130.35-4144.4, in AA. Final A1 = 7.72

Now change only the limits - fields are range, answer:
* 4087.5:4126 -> 7.65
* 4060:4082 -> 8.21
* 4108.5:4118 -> 7.24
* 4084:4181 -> 7.75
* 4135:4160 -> 7.79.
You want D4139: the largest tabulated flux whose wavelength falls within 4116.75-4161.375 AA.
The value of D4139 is 8.693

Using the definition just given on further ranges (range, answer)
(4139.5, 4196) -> 8.732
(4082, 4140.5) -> 8.933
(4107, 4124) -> 8.31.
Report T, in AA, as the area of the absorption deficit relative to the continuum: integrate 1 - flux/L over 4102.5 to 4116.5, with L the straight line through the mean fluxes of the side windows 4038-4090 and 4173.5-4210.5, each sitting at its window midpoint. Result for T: 2.0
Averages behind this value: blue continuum 8.31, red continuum 7.85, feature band 6.99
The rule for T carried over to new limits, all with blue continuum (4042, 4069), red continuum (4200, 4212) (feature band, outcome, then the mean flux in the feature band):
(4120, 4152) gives 2.2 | 7.75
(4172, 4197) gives 1.5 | 7.76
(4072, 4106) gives 2.9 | 7.69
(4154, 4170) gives -0.1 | 8.31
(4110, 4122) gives 1.2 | 7.51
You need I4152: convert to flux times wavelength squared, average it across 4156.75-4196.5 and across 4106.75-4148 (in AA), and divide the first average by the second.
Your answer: 1.07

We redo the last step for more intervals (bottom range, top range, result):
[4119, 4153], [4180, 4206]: 1.04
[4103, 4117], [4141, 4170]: 1.16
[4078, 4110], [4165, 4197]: 1.09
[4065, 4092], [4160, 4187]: 1.05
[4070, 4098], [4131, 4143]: 1.01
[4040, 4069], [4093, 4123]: 0.90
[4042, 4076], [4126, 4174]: 0.98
